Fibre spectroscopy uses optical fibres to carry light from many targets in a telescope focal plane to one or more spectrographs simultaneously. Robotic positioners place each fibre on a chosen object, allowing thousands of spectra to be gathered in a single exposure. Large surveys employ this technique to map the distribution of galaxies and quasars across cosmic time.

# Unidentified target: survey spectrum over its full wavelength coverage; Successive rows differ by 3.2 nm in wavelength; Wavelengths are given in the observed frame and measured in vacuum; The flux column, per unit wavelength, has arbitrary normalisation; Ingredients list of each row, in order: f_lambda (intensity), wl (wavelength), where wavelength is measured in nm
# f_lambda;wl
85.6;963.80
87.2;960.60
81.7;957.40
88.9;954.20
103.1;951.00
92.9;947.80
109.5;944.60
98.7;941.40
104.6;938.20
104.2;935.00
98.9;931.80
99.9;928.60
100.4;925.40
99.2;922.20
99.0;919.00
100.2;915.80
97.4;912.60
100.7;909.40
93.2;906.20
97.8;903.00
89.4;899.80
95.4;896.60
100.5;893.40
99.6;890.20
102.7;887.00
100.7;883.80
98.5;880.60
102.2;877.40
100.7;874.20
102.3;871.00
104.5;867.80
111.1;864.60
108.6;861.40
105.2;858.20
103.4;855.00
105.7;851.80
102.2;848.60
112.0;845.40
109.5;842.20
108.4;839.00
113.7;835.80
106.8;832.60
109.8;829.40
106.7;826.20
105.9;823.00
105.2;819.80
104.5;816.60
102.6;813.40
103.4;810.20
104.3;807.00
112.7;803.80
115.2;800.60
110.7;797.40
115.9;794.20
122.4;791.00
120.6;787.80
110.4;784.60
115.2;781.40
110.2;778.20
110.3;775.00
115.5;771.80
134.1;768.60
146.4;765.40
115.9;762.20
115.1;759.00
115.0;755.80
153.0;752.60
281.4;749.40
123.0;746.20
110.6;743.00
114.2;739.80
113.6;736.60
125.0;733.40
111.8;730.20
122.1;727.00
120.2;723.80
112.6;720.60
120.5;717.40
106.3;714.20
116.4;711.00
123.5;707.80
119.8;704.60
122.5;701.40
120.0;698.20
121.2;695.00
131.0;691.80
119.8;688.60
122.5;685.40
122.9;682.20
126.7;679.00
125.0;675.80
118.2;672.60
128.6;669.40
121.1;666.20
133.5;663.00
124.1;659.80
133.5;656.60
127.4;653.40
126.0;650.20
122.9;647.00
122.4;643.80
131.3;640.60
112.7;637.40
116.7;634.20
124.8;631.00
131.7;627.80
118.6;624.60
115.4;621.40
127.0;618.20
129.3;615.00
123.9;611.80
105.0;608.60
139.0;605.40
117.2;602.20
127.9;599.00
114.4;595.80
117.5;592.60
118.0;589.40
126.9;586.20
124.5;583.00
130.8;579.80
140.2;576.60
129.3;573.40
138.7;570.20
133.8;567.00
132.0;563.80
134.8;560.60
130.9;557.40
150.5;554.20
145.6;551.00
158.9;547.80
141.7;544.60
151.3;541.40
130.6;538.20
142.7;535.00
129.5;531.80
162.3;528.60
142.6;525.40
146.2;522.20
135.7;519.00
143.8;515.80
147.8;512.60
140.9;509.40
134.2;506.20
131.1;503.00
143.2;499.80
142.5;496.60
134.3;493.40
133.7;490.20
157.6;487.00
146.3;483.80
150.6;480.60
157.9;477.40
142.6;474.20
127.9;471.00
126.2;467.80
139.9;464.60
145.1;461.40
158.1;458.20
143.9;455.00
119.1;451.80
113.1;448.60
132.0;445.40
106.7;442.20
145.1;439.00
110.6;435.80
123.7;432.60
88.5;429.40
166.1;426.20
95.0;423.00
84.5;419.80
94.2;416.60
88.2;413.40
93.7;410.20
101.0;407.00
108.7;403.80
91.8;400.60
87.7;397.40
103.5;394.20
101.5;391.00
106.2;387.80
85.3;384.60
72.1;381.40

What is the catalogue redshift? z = 0.141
